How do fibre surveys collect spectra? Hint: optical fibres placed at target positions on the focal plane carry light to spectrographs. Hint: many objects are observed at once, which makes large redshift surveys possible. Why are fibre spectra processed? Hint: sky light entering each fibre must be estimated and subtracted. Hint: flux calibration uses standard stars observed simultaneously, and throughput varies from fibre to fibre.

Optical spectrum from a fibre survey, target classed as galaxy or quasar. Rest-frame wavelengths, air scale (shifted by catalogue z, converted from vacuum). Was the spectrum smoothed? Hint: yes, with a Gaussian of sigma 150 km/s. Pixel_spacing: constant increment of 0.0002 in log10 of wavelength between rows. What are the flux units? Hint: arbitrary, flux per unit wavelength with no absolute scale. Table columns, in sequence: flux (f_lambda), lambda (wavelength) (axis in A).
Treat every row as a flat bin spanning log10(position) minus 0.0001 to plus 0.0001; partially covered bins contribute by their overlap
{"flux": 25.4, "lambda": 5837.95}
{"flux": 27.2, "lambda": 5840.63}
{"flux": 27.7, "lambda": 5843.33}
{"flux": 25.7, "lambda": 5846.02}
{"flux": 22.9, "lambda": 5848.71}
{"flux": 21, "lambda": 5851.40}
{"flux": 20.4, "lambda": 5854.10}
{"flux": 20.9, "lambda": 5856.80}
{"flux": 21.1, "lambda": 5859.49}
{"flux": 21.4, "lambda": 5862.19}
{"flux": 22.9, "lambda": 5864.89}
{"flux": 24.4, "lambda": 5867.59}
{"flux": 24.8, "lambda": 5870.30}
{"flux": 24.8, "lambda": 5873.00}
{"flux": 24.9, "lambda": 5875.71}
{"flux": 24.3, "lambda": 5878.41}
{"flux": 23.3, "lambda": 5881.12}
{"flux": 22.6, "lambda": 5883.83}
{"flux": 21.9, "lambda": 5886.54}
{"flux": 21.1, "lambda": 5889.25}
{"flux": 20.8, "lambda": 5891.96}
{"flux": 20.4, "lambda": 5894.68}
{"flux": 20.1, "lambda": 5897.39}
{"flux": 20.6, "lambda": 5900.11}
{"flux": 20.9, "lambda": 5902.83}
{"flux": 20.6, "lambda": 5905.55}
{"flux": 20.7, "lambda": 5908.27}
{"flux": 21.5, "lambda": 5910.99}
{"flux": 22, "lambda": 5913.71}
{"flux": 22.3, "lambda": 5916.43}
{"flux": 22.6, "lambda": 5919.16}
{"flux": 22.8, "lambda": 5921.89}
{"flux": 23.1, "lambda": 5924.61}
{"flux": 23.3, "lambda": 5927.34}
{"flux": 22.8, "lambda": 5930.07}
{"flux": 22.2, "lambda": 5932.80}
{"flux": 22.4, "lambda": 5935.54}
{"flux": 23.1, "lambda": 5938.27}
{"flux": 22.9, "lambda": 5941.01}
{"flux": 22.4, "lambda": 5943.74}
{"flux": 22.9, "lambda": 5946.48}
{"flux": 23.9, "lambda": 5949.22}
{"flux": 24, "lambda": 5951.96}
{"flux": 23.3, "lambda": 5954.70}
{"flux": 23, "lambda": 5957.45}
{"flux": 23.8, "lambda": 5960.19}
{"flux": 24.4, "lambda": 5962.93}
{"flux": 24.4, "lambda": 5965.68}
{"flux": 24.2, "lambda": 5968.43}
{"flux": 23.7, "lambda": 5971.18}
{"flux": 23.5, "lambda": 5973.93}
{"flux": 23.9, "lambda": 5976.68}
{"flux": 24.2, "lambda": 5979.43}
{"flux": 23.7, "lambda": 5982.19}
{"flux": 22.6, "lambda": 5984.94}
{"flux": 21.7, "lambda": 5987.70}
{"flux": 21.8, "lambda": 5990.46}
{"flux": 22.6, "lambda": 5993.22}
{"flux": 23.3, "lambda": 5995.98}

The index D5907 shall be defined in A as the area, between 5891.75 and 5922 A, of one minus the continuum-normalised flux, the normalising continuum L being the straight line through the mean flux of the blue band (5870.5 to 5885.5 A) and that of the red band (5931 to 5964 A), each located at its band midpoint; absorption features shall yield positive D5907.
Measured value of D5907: 3.10 A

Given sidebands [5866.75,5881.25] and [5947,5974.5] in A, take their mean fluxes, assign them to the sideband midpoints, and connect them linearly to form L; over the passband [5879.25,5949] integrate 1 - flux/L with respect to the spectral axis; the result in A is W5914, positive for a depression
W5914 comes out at 6.21 A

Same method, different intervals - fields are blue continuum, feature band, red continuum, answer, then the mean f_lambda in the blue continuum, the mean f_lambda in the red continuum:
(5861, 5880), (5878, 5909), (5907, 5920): 2.0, 23.9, 21.8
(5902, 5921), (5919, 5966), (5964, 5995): -1.7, 21.6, 23.3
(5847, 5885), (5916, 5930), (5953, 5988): 0.3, 22.9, 23.6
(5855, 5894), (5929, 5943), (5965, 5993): 0.2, 22.7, 23.3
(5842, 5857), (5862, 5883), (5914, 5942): -0.8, 23.3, 22.7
